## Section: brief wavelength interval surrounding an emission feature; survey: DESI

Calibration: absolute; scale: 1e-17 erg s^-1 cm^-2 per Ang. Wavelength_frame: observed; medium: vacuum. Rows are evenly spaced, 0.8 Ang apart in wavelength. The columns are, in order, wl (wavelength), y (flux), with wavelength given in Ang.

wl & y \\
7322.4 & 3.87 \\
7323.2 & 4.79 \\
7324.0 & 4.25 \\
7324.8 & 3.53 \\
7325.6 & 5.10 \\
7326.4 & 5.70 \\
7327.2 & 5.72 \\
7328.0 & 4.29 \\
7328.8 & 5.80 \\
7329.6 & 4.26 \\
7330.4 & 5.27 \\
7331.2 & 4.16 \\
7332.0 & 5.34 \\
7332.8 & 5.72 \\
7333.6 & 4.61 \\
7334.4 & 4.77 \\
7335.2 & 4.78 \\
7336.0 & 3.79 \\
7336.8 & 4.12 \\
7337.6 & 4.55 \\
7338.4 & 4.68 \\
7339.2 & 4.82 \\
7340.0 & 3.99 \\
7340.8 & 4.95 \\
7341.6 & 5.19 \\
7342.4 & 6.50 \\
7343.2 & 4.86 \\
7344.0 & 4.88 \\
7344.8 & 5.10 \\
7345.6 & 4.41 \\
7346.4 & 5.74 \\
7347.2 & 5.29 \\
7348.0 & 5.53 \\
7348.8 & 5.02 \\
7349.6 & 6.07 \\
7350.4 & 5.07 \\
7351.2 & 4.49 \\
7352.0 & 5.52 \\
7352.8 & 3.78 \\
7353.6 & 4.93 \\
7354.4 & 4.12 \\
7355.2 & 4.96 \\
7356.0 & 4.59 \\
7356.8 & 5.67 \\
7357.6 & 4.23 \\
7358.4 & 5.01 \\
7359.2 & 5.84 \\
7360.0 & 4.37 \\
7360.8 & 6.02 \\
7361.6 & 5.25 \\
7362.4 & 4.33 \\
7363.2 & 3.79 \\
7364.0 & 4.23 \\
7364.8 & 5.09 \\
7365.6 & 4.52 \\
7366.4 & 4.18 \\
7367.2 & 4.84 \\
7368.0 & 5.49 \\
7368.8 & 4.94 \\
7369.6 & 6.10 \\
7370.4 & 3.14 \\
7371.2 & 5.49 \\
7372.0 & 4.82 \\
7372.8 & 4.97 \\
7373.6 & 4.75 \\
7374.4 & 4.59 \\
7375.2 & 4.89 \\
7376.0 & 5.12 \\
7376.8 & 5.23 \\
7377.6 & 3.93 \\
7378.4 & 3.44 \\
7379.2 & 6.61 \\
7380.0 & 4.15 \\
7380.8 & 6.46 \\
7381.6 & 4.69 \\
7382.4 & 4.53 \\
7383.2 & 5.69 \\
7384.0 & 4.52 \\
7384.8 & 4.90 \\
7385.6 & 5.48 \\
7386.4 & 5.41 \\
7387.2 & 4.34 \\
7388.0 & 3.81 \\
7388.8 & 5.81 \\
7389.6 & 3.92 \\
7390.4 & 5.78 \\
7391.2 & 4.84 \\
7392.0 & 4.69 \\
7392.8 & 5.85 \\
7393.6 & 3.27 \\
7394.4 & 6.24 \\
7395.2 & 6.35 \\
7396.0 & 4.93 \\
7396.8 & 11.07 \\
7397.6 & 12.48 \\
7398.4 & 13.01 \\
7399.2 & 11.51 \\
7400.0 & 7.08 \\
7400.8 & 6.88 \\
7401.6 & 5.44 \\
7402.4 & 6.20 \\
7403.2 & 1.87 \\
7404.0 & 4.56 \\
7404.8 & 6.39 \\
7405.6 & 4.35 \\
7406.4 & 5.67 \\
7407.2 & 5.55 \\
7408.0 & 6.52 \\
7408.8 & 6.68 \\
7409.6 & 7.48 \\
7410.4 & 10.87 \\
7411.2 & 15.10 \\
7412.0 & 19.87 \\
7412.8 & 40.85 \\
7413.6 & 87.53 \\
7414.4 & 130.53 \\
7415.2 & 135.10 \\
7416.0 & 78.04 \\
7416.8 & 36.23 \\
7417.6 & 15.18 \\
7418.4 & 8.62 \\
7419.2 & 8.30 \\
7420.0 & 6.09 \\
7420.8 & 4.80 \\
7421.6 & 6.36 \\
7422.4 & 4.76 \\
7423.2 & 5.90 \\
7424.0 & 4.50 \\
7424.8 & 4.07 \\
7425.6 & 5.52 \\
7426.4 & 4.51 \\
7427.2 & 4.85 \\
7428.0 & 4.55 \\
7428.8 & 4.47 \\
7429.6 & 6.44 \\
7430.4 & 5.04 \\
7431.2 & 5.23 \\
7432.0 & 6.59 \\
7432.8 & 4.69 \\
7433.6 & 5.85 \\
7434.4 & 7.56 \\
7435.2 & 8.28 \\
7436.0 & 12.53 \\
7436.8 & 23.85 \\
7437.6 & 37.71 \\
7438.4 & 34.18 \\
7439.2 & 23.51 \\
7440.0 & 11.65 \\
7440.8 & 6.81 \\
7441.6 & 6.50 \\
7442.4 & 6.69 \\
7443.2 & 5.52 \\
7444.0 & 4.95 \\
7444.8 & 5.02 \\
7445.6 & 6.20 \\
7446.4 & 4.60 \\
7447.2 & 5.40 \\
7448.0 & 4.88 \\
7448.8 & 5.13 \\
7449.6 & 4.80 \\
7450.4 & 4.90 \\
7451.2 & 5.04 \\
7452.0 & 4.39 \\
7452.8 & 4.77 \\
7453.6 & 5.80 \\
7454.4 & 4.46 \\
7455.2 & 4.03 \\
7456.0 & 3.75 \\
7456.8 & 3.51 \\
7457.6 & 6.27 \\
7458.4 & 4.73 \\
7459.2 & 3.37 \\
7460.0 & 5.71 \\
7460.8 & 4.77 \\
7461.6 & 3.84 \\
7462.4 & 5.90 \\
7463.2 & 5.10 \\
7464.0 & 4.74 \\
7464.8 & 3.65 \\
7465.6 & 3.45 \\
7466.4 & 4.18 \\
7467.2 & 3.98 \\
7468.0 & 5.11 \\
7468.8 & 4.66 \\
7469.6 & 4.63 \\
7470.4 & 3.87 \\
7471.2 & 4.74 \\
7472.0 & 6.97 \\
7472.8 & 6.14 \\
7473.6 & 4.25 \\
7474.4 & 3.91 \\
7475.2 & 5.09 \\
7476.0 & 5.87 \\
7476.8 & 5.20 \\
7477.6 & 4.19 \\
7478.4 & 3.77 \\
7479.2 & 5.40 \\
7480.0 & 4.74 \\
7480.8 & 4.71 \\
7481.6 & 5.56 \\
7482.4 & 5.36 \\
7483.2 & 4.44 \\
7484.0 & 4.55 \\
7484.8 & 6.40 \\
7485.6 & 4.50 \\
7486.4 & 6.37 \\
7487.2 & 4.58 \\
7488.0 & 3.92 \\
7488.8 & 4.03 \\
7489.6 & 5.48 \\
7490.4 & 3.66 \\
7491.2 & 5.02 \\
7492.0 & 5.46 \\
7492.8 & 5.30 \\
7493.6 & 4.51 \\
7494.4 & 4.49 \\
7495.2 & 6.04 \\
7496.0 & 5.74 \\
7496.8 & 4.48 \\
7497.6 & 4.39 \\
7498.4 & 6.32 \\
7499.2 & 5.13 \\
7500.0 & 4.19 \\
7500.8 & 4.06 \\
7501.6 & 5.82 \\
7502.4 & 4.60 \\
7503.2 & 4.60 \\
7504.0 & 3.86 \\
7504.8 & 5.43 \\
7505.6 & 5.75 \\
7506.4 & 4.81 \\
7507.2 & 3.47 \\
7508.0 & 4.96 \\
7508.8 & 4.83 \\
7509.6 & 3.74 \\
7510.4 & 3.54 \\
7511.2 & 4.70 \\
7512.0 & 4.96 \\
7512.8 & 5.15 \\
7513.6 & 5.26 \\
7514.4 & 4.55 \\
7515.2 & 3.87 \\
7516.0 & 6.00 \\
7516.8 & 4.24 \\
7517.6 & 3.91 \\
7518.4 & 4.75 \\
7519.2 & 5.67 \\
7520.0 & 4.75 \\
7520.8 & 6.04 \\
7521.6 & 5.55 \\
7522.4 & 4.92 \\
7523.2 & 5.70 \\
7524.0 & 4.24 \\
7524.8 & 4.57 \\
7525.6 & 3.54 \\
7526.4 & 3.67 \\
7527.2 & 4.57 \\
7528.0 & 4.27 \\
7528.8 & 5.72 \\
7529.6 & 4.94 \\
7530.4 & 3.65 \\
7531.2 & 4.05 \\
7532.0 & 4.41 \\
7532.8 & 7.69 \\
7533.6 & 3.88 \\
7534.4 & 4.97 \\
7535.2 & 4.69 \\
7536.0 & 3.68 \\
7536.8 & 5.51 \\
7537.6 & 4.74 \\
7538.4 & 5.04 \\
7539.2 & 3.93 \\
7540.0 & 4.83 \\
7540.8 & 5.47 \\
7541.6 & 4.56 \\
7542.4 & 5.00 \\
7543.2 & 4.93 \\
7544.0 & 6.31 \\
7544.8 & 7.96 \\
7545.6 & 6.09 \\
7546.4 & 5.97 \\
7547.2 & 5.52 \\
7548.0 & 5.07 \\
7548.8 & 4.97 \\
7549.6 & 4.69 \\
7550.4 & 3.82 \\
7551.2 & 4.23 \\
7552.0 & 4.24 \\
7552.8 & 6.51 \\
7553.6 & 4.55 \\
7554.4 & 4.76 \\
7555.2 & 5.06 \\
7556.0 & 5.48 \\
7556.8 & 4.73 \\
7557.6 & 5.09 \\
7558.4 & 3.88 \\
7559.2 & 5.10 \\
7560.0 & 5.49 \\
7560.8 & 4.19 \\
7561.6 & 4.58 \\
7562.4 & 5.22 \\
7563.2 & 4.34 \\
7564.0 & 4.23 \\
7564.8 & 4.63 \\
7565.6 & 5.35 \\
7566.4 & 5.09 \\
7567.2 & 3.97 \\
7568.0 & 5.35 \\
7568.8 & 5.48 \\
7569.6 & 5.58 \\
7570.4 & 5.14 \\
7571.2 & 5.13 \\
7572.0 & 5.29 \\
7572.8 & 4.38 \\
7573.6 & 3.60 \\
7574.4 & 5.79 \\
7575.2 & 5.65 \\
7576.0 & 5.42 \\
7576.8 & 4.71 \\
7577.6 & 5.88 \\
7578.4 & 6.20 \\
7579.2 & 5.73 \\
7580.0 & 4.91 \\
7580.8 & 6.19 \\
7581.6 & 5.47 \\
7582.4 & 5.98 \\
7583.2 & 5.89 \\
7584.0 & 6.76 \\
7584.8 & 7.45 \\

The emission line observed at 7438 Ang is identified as [N II]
